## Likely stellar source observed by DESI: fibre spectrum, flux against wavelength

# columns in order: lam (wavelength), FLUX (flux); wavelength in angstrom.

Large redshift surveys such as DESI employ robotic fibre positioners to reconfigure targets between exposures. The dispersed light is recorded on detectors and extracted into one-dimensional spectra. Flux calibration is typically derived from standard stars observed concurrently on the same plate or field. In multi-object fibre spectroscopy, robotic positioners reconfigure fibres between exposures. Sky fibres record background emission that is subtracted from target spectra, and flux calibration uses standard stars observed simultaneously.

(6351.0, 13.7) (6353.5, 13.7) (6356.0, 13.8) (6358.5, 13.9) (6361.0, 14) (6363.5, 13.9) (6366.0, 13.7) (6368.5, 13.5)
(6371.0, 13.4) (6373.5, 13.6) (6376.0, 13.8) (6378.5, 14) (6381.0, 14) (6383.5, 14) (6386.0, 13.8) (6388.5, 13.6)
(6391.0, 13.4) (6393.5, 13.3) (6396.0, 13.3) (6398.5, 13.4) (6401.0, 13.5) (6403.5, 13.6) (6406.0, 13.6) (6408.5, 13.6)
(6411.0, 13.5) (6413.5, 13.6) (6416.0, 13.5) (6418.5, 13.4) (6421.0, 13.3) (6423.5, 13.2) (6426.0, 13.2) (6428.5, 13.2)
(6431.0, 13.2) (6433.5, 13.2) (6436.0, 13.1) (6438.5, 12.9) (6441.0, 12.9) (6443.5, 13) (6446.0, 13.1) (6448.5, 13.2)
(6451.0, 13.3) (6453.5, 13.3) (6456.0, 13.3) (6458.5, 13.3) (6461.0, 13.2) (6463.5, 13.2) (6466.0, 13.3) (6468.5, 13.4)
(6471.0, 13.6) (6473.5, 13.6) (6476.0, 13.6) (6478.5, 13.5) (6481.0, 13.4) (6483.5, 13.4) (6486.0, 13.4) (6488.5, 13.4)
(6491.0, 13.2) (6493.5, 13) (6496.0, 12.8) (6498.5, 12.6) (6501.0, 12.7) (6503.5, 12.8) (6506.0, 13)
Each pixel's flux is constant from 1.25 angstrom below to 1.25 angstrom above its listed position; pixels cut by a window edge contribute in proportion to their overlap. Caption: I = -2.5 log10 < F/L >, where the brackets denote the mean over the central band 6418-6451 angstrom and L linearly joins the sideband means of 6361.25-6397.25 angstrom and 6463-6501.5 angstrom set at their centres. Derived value 0.03 mag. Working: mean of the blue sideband 13.7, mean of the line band 13.1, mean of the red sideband 13.3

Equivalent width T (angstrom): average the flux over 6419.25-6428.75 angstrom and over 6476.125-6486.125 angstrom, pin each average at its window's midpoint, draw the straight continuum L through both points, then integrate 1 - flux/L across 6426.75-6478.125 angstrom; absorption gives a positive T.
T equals 0.4 angstrom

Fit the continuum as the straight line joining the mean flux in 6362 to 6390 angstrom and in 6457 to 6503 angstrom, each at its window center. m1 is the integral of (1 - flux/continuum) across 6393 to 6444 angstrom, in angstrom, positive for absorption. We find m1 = 0.9 angstrom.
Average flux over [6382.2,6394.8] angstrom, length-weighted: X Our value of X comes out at 13.6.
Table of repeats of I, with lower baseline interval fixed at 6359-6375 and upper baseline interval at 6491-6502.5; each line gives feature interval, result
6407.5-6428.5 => 0.00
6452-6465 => -0.02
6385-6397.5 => 0.00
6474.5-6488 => -0.04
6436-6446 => 0.02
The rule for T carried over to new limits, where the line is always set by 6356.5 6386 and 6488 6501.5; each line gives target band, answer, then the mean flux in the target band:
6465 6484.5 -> -0.6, 13.5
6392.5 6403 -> 0.2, 13.4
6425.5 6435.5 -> 0.1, 13.2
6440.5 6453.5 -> 0.1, 13.1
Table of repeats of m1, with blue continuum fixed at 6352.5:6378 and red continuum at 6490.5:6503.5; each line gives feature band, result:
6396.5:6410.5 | -0.1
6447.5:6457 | -0.1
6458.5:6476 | -0.5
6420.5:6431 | 0.1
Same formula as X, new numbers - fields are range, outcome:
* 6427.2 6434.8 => 13.2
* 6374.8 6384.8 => 13.9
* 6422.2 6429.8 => 13.2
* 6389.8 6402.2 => 13.4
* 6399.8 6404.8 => 13.6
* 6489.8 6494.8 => 13.1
